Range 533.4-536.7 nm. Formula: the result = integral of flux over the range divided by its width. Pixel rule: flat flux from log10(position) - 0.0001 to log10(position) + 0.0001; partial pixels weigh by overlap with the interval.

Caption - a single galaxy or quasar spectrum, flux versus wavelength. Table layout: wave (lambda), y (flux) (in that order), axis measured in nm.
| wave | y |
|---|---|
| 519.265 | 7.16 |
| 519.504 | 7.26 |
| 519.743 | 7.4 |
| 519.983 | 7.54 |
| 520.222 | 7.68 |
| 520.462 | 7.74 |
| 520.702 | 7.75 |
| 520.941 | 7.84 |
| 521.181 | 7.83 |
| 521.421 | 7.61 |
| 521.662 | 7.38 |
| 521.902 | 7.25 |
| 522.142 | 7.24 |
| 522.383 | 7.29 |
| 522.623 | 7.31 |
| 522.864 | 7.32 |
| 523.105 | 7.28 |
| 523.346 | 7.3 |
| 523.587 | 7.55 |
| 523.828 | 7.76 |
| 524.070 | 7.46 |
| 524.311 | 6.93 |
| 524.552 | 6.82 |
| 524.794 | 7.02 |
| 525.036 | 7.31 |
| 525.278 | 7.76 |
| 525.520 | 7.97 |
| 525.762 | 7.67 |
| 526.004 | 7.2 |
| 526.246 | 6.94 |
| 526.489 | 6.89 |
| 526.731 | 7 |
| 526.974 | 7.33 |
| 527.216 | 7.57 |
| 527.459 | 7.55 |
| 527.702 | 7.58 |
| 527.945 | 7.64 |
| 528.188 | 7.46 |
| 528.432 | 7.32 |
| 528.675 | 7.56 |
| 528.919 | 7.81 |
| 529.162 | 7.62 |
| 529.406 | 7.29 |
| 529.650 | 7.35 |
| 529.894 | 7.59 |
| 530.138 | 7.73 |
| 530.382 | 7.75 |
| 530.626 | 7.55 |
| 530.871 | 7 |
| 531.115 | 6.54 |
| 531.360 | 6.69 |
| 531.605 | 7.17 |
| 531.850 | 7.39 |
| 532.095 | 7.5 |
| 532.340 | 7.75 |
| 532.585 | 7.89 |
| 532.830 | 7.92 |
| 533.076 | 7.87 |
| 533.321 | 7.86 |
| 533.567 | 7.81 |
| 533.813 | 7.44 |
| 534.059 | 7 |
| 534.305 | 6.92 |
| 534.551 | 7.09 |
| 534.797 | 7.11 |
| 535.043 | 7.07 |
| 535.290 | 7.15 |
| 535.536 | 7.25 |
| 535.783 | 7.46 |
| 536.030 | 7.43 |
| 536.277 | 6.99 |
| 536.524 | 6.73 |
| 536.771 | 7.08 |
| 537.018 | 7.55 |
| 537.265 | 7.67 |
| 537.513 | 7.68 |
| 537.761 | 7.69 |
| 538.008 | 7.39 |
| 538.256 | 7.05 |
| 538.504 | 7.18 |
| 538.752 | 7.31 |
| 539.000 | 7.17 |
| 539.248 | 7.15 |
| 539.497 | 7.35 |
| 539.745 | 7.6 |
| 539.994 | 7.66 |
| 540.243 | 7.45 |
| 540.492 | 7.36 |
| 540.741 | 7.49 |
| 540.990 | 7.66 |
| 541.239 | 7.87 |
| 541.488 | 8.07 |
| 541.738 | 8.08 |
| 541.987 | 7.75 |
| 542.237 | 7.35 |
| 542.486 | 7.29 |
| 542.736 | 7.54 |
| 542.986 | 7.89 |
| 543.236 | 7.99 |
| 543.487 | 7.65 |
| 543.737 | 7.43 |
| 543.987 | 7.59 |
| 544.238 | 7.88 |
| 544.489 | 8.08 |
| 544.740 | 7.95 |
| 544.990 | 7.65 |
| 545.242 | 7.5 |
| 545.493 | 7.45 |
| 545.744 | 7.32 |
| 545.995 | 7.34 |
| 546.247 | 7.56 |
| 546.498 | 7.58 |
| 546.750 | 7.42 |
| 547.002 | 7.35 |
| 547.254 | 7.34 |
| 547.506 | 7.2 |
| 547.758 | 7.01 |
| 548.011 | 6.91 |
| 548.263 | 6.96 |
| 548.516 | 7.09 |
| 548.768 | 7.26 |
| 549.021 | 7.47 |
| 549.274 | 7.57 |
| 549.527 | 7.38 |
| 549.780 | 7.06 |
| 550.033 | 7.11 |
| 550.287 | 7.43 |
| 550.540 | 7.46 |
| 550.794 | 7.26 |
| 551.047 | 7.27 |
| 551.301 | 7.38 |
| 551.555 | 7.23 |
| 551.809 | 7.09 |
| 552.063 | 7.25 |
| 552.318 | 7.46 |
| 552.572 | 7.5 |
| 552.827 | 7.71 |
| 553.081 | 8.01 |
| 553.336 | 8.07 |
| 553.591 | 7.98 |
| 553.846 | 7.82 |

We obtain 7.19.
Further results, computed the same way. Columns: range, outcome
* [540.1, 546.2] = 7.65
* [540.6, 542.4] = 7.74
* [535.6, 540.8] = 7.35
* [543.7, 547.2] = 7.58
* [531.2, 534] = 7.54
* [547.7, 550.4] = 7.21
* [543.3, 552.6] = 7.39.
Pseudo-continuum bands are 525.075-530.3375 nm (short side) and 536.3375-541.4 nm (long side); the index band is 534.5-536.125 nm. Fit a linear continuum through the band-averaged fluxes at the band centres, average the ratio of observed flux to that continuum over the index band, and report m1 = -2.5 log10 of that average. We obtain 0.03 mag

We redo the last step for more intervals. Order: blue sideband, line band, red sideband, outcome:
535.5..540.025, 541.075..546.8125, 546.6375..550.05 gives -0.06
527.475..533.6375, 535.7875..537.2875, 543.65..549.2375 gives 0.04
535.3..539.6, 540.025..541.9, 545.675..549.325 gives -0.06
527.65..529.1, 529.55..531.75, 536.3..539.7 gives 0.04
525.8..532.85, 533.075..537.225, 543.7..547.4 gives 0.03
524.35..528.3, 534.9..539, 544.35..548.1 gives 0.02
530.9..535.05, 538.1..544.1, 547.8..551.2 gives -0.03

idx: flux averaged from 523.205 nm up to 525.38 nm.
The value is 7.32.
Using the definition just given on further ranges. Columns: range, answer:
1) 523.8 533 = 7.4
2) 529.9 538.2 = 7.37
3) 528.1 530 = 7.5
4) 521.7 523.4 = 7.29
